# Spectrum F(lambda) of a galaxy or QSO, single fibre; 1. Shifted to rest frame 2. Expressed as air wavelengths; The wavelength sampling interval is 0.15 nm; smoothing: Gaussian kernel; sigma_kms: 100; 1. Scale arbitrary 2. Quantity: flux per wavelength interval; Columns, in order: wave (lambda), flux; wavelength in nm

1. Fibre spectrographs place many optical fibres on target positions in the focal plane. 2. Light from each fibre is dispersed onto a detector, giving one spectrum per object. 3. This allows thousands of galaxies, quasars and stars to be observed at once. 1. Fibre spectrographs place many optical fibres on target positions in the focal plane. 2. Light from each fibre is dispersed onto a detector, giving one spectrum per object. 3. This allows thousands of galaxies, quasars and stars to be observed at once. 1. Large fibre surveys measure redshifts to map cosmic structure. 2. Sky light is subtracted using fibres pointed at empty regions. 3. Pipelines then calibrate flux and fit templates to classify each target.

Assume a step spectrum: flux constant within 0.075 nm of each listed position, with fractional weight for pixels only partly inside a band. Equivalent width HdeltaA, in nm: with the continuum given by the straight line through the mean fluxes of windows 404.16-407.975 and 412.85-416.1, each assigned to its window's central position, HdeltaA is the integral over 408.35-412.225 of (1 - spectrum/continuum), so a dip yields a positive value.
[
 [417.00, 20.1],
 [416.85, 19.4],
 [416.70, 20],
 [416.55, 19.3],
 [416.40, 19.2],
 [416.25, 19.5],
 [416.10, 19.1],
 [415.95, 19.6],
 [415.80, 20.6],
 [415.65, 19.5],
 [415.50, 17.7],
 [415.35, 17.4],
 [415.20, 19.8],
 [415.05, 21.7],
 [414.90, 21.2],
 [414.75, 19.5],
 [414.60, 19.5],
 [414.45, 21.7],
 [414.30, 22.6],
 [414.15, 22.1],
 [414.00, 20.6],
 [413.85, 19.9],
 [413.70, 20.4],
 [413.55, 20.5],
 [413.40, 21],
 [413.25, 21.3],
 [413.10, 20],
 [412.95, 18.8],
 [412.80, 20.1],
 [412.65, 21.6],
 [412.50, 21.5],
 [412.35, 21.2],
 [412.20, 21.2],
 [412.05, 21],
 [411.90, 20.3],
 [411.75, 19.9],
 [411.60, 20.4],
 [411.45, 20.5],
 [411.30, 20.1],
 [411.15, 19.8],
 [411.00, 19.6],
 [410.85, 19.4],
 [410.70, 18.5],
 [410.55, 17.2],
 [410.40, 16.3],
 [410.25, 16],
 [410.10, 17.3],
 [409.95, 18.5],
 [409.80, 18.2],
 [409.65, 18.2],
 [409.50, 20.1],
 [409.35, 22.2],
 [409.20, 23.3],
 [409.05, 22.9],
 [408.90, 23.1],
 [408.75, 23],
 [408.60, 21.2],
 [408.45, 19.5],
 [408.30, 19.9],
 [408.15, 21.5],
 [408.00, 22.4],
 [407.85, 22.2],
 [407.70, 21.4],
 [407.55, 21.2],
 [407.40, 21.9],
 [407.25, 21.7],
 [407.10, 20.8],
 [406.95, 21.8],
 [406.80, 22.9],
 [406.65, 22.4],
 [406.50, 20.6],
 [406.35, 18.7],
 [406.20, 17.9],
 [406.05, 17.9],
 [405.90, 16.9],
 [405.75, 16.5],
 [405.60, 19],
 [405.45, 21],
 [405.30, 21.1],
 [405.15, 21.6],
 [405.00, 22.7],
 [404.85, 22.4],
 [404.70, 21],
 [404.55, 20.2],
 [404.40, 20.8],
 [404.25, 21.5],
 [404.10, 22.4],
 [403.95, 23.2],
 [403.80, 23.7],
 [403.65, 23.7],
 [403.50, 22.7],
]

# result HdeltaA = 0.11 nm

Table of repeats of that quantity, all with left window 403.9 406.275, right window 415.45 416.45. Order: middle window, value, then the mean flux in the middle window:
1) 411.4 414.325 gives -0.160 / 20.7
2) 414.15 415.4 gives -0.072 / 20.6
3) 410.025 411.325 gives 0.109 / 18.2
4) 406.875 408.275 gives -0.102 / 21.6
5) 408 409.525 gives -0.133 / 21.8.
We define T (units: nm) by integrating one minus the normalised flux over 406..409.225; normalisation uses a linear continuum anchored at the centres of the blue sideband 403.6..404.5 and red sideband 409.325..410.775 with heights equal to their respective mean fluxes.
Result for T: -0.236 nm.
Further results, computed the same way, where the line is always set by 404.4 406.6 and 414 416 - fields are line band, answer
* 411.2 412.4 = -0.03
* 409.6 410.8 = 0.15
